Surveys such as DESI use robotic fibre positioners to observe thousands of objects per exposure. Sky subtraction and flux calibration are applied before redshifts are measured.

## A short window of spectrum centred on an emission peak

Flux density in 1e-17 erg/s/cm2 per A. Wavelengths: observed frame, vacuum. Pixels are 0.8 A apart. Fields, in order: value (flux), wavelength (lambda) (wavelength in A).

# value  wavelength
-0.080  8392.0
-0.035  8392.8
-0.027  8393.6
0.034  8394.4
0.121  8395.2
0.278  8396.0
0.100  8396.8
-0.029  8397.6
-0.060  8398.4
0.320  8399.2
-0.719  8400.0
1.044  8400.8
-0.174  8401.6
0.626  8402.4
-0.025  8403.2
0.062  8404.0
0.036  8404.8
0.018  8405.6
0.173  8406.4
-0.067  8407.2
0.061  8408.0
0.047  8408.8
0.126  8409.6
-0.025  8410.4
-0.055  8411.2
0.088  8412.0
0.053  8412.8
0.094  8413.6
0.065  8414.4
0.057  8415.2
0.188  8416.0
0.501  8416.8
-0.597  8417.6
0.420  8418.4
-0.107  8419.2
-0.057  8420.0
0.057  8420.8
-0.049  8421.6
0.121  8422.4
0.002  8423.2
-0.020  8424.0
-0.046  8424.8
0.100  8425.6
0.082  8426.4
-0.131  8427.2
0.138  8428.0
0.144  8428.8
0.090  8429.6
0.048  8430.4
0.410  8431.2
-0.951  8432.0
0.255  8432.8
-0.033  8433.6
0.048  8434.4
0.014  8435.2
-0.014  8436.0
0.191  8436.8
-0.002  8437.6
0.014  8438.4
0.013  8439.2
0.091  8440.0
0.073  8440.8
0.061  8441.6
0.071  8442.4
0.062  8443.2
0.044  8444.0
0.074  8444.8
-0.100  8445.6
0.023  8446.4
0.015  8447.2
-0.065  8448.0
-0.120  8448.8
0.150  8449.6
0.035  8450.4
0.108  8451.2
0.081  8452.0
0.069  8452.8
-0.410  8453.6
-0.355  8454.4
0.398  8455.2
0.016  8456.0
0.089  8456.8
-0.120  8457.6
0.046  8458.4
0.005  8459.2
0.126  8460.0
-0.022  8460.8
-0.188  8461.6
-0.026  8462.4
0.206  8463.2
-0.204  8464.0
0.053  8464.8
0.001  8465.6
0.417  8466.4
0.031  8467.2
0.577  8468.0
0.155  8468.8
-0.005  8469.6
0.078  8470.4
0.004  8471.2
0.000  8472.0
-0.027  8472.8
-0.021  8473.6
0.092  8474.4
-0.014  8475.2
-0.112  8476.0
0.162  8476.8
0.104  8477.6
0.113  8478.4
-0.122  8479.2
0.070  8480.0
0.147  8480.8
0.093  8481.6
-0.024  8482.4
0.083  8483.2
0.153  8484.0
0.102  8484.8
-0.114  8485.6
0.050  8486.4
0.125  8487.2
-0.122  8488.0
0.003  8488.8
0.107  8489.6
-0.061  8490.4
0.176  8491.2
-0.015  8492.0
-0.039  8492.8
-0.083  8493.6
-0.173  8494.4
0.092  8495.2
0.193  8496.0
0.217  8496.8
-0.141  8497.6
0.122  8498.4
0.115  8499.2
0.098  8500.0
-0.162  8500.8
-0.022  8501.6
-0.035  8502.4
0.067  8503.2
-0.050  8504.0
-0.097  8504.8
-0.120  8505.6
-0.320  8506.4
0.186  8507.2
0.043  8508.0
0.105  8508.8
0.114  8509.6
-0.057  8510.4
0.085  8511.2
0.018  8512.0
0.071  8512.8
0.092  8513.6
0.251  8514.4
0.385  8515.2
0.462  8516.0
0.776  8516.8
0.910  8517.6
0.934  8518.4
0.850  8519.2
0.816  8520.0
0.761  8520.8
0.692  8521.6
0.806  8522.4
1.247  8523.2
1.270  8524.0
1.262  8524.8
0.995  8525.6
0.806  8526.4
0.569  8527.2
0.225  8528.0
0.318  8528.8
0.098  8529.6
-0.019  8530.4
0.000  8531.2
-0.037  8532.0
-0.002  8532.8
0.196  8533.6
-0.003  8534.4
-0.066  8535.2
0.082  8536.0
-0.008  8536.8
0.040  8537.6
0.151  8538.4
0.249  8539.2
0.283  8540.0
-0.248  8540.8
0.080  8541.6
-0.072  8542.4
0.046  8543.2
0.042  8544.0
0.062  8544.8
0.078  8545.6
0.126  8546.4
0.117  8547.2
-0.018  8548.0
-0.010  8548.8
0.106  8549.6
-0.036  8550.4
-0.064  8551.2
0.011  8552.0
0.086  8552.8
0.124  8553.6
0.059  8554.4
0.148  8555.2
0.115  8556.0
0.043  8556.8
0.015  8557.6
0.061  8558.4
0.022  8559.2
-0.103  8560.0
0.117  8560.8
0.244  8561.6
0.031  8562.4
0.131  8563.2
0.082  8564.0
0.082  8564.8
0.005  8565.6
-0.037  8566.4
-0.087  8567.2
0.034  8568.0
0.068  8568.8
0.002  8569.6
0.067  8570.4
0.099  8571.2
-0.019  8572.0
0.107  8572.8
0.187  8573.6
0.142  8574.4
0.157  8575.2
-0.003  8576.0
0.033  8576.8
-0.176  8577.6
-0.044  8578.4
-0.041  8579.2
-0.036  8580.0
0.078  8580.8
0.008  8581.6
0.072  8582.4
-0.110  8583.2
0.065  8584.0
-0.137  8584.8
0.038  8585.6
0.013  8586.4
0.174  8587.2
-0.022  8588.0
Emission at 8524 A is [O II] 3727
